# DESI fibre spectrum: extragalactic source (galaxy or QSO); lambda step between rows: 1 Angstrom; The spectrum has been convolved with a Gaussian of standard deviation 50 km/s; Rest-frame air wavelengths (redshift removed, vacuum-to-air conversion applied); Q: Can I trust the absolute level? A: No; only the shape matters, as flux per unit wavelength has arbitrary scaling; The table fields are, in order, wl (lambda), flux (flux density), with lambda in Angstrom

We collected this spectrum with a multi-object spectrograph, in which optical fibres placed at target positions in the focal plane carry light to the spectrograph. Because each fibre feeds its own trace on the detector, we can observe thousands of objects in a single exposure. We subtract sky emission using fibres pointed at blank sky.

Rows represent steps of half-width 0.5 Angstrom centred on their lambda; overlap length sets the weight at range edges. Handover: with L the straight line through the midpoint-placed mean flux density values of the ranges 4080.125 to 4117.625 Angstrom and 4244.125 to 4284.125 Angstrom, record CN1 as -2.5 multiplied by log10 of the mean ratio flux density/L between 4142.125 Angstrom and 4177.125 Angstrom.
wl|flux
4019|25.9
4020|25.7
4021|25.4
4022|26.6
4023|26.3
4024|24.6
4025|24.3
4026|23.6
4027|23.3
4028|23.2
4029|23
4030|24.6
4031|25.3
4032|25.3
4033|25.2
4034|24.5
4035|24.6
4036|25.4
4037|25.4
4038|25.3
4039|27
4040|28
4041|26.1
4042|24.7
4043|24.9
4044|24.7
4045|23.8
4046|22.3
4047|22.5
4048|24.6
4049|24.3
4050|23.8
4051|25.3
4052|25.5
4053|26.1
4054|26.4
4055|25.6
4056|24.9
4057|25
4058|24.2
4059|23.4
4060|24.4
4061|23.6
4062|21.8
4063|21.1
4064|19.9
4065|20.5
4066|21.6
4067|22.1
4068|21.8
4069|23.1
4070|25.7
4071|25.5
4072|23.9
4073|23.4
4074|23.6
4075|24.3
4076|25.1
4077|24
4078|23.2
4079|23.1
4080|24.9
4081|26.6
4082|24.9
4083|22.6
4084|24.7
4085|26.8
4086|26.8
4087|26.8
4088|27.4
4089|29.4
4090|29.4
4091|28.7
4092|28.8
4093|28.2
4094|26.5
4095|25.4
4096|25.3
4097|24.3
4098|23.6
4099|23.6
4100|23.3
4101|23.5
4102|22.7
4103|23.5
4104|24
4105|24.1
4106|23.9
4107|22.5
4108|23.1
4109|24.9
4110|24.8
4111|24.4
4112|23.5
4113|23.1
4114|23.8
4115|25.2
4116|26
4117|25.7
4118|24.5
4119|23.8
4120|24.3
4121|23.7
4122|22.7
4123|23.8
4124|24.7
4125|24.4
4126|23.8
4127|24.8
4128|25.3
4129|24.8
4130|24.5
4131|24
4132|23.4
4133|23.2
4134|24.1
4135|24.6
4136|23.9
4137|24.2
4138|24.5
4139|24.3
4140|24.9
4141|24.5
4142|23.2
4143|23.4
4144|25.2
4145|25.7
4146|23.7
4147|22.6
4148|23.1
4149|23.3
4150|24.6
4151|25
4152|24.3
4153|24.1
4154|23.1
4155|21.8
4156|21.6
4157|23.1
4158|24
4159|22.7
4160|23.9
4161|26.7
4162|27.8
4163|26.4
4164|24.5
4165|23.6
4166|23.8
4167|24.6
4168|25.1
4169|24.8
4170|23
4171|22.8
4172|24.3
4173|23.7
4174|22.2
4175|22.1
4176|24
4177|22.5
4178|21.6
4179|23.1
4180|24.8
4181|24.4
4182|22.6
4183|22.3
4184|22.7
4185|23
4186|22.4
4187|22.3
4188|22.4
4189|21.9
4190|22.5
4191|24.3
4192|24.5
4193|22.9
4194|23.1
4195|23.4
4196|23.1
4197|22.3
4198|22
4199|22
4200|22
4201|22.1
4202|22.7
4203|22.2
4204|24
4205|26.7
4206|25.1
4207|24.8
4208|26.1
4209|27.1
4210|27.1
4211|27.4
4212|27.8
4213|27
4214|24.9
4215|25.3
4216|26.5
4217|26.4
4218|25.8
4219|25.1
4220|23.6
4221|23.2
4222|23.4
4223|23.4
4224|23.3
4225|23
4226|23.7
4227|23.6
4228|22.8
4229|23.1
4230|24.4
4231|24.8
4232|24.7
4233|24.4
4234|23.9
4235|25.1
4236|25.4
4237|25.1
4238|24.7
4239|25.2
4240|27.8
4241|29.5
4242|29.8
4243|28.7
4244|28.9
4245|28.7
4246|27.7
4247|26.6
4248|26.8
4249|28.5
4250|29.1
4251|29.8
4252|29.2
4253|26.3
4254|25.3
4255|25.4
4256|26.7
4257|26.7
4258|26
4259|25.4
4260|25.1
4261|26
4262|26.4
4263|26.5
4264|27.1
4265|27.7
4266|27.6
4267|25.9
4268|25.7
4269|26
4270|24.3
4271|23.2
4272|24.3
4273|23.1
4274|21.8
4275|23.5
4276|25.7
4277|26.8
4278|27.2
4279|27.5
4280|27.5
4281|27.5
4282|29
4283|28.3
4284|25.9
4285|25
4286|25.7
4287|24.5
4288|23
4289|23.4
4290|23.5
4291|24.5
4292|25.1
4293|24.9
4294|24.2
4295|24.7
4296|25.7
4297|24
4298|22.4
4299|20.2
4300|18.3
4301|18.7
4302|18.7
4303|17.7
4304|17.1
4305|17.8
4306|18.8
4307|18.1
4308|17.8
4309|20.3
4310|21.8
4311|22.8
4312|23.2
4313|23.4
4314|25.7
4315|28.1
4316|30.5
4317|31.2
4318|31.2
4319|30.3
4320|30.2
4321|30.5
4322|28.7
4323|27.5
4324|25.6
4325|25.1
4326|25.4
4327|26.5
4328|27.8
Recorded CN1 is 0.076 mag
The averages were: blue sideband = 25.2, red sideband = 26.5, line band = 23.9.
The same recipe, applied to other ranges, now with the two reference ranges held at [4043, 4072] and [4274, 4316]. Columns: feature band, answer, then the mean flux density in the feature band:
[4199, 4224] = -0.06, 24.9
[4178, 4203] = 0.03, 22.8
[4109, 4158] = -0.02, 24.1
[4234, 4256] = -0.16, 27.2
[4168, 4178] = 0.01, 23.3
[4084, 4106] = -0.09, 25.7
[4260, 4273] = -0.10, 25.8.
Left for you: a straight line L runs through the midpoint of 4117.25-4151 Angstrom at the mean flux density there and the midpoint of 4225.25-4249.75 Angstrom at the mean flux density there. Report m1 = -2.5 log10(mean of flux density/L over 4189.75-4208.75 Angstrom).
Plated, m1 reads 0.079 mag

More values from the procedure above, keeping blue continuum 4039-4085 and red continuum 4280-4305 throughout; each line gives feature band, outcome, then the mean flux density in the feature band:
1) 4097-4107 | 0.019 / 23.6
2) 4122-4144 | -0.014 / 24.2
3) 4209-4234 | -0.054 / 24.8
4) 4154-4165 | -0.017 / 24.2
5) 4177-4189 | 0.042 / 22.8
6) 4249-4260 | -0.149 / 27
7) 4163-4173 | -0.017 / 24.2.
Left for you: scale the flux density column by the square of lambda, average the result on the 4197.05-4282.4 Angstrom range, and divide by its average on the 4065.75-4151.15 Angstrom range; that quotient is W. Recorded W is 1.11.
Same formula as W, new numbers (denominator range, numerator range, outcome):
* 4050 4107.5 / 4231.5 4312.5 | 1.11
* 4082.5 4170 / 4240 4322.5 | 1.11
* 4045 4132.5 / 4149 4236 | 1.03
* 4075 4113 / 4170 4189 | 0.95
